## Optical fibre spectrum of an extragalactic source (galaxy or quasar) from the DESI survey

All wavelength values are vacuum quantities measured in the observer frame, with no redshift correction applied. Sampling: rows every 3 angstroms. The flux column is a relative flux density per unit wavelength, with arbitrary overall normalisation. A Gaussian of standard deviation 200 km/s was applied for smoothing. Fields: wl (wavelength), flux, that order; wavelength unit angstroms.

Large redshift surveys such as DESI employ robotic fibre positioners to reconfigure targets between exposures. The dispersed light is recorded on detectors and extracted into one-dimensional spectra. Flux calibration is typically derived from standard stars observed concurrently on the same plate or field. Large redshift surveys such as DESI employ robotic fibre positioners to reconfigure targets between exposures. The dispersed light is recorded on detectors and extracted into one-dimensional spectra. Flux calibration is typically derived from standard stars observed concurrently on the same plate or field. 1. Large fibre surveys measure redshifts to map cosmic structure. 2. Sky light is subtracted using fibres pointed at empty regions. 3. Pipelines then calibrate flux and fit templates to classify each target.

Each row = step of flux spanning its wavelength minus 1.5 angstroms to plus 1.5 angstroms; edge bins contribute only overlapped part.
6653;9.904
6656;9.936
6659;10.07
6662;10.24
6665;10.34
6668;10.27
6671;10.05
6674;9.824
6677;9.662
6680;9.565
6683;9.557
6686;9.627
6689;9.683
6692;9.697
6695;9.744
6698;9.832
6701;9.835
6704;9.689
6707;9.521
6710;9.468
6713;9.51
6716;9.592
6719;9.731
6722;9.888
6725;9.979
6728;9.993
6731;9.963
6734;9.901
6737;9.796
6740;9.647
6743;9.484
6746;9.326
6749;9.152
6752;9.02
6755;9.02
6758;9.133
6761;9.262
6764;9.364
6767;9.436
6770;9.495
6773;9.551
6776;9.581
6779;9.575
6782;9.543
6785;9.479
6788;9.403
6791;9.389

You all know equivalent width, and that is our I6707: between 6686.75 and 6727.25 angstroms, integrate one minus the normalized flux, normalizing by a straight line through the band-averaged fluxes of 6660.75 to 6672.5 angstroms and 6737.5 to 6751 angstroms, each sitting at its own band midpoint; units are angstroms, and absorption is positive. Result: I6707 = 0.4 angstroms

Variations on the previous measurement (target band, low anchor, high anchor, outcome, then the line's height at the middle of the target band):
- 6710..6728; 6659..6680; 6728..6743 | 0.2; 9.86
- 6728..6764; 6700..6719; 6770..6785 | 0.5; 9.57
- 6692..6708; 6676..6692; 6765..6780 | -0.2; 9.61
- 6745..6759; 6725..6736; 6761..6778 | 0.8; 9.68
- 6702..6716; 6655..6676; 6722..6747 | 0.5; 9.9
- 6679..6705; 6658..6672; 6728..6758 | 0.7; 9.96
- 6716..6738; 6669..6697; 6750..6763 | -1.2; 9.36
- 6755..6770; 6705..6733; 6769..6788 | 0.5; 9.58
